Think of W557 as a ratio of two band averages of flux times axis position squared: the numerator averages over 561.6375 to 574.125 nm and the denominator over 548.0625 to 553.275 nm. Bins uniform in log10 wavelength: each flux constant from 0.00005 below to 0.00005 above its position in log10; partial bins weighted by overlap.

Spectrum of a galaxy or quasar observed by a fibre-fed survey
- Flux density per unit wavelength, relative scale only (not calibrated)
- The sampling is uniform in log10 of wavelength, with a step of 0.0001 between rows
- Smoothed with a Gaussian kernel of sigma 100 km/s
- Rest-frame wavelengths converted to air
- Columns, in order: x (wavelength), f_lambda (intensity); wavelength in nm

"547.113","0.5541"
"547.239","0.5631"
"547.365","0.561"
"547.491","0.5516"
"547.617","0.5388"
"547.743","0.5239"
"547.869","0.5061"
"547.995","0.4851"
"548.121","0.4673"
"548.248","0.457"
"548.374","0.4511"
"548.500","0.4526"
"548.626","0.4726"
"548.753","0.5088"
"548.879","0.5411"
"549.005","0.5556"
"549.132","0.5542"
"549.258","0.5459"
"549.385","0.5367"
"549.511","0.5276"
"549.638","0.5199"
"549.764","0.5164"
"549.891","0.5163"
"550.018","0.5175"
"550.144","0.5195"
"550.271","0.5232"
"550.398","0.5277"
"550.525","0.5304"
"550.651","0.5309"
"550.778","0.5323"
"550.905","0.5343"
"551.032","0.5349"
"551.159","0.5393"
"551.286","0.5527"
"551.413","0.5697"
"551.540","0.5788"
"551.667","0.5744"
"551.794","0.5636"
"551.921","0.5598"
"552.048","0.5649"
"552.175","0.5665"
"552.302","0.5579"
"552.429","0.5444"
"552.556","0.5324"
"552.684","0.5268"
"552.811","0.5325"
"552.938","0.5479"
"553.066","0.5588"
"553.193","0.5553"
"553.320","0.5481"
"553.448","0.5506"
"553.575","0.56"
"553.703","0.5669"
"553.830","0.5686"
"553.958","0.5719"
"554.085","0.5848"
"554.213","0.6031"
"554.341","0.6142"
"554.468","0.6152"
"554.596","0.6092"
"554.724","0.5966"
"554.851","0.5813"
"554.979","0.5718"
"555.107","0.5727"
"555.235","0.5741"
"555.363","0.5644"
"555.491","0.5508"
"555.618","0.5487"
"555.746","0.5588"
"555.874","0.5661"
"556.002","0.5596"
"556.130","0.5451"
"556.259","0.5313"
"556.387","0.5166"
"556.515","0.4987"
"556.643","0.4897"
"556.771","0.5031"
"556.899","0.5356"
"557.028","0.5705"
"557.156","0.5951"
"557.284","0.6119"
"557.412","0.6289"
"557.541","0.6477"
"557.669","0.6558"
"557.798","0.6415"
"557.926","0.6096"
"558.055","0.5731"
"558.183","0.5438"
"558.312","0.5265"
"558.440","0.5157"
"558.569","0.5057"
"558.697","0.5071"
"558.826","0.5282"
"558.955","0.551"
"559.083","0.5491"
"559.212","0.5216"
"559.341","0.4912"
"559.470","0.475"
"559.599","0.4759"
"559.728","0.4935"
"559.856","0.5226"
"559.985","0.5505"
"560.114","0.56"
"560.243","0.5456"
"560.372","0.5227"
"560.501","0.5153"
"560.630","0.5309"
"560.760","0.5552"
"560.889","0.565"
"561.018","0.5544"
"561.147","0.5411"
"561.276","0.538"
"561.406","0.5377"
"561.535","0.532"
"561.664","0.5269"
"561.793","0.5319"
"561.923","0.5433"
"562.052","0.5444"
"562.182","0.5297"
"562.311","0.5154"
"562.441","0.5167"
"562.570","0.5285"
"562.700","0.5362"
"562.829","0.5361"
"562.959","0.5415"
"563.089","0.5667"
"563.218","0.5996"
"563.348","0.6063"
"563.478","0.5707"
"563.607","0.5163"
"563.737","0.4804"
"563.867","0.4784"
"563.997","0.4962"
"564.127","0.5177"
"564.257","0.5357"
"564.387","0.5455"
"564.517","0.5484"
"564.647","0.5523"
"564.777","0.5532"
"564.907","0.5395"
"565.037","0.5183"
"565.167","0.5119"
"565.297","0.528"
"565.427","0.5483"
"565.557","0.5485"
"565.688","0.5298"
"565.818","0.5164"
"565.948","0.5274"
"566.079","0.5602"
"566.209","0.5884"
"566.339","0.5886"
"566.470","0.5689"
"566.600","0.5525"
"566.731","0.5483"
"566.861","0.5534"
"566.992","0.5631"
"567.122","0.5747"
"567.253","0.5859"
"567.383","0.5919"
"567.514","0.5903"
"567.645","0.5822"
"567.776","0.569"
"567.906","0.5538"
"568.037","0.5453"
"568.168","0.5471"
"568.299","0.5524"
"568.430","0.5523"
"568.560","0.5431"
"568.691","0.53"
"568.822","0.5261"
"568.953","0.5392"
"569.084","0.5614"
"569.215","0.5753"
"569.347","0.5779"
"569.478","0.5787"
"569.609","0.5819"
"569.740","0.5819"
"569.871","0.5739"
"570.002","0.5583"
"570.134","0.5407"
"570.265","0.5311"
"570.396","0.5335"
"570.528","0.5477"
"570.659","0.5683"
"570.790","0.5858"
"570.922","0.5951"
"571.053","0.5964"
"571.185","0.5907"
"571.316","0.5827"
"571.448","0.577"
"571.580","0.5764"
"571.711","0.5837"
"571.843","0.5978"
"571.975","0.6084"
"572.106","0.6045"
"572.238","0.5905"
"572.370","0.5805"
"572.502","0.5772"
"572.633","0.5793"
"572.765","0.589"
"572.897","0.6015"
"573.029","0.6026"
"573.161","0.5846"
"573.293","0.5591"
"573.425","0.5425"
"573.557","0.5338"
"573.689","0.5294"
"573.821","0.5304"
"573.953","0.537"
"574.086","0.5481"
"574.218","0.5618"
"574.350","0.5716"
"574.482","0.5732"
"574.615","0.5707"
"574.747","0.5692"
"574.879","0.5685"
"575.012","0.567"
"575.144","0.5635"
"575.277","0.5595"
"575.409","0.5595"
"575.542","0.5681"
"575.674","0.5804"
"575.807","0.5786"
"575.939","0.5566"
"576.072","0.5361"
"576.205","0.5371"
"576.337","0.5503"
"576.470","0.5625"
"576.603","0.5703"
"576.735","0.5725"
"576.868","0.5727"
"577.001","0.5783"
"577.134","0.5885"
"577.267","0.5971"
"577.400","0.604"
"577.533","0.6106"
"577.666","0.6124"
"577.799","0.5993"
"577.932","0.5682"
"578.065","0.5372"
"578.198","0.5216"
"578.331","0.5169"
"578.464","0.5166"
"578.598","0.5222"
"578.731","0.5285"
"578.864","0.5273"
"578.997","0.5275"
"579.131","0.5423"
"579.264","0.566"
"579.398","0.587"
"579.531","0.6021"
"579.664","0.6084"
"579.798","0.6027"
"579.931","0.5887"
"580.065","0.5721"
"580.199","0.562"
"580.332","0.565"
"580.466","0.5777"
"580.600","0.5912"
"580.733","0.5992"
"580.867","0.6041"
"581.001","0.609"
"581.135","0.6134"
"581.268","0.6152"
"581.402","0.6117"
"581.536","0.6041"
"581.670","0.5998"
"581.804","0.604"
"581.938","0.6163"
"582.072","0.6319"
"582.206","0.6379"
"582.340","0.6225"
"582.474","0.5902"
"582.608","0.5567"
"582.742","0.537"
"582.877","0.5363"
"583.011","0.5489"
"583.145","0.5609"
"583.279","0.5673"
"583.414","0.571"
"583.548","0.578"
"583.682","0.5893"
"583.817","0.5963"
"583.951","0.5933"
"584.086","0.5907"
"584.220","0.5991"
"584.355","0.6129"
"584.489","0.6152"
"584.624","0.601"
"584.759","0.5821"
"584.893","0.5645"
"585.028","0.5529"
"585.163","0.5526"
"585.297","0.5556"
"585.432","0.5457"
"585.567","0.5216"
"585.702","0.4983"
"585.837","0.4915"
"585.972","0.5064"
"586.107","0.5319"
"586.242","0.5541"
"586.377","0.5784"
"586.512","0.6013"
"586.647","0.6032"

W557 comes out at 1.11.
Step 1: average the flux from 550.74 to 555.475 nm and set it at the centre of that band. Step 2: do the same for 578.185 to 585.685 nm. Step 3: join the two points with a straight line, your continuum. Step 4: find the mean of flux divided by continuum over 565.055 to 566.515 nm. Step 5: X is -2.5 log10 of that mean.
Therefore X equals 0.047 mag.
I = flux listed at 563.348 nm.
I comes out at 0.6063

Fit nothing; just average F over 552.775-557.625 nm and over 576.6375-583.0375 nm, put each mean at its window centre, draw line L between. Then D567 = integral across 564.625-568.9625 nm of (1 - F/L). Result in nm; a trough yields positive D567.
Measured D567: 0.15 nm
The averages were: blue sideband 0.567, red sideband 0.579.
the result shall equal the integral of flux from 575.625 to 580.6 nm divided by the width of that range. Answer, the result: 0.566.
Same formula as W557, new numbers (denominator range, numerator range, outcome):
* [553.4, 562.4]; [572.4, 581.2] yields 1.10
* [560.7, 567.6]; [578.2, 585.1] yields 1.13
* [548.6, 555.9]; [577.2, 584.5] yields 1.16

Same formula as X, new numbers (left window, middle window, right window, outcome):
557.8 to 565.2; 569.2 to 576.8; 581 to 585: -0.01 mag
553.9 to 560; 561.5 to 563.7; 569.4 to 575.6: 0.04 mag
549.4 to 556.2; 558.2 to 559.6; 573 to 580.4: 0.08 mag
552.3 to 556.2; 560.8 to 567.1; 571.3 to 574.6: 0.05 mag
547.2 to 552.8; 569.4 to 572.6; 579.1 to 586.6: -0.03 mag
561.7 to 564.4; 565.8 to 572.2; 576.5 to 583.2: -0.03 mag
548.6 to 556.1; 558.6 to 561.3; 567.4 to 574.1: 0.06 mag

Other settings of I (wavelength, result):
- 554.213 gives 0.6031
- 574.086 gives 0.5481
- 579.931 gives 0.5887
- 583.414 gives 0.571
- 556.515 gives 0.4987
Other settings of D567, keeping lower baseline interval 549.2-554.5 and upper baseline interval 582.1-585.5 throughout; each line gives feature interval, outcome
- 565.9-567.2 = 0.00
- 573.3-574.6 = 0.05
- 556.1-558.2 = -0.06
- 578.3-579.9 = 0.05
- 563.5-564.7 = 0.09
